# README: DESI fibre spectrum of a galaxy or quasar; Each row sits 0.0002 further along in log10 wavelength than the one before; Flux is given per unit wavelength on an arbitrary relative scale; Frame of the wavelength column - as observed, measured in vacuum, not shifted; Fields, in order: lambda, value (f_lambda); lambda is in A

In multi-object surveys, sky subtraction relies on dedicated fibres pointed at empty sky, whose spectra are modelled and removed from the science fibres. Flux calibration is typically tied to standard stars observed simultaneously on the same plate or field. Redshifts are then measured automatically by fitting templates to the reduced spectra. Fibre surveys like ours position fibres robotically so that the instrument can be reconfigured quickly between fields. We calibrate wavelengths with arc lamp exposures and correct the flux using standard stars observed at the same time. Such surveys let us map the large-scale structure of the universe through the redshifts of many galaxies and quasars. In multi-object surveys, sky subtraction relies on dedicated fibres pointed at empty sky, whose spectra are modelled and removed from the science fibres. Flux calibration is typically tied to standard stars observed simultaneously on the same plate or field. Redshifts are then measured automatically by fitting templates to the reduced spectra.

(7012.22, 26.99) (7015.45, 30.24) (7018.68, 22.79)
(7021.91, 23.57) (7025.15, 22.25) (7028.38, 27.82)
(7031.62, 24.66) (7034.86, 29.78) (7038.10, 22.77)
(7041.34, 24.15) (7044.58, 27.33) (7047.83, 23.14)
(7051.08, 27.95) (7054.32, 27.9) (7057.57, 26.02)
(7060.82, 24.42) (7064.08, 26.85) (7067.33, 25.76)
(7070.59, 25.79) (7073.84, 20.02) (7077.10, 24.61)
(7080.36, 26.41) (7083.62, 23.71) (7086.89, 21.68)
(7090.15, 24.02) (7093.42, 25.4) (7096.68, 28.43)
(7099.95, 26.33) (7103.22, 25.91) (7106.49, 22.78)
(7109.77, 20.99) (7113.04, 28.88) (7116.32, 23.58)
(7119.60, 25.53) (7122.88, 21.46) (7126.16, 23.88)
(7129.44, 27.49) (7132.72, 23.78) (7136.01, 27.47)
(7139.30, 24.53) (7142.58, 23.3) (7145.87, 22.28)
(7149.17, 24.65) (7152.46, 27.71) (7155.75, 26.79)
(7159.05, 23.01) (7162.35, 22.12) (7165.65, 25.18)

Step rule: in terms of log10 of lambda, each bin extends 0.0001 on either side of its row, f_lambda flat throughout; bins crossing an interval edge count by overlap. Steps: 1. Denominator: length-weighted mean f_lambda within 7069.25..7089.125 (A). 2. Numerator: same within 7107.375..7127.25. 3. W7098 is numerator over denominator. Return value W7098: 1.0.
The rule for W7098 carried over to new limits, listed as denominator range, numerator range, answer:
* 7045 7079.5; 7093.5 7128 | 0.98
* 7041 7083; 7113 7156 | 0.98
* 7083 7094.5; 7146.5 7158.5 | 1.09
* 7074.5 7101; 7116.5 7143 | 0.99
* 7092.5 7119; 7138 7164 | 0.96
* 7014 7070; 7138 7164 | 0.94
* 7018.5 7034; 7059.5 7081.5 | 1.01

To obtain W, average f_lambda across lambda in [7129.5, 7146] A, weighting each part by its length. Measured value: 24.8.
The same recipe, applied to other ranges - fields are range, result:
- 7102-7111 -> 23.2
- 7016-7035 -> 25.1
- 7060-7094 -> 24.4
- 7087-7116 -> 25.1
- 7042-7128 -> 24.9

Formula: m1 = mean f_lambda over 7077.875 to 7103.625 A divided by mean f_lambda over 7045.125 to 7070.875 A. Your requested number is 0.97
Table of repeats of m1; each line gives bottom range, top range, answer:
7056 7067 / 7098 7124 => 0.95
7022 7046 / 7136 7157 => 0.99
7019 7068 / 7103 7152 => 0.96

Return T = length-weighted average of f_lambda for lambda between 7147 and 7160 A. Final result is 25.5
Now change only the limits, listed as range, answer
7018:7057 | 25.4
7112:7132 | 25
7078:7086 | 24.7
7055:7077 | 24.9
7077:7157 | 24.9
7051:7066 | 26.5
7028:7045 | 25.9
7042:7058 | 26.4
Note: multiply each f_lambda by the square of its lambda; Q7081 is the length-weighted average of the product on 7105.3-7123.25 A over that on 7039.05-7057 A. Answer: 0.94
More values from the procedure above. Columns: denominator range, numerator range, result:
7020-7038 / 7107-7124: 0.97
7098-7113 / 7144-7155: 1.03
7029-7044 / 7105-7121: 0.97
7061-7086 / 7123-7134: 1.02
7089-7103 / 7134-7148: 0.95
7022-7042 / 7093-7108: 1.05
